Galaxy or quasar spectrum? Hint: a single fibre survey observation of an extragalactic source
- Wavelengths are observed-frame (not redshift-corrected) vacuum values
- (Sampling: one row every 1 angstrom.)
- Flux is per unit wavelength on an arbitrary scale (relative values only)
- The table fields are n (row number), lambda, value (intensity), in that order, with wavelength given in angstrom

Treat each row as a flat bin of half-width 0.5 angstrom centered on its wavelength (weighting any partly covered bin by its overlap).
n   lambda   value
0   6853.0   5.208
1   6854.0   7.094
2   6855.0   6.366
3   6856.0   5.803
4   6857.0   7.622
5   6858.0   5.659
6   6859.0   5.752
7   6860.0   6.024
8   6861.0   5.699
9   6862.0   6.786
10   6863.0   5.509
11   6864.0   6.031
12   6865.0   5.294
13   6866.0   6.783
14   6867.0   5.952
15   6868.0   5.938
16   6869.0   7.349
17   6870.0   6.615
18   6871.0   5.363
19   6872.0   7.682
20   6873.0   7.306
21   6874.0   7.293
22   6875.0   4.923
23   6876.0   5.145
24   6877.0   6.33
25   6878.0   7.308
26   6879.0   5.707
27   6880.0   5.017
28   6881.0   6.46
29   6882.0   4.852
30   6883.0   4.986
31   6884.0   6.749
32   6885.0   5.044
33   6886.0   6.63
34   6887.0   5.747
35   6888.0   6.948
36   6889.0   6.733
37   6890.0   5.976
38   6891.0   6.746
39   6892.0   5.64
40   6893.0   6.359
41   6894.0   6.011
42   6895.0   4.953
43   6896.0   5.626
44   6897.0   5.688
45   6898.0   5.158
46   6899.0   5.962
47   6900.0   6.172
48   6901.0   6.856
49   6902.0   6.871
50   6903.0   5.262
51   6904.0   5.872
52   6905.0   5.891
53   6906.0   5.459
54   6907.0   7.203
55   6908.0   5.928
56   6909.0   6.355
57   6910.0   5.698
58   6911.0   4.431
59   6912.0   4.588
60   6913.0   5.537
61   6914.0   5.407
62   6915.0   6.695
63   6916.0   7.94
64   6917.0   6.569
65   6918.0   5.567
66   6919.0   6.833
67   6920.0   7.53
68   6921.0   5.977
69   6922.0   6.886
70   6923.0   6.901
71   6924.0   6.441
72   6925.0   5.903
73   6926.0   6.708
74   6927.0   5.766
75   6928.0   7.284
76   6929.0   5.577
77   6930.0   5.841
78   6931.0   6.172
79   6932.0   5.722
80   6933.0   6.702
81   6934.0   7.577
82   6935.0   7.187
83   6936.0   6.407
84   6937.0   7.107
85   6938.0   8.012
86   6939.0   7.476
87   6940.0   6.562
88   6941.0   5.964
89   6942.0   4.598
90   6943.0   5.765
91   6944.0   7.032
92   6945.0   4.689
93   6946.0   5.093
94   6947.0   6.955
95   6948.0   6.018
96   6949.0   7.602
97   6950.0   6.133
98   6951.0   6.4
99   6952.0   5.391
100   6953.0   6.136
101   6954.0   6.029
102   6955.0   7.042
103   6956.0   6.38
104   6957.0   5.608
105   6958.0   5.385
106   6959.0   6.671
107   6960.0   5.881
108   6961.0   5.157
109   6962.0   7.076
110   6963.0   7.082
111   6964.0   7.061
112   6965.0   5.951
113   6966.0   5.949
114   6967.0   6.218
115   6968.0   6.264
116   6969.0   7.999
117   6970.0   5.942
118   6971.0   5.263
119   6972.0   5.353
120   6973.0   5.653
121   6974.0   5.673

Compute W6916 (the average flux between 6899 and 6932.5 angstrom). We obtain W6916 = 6.17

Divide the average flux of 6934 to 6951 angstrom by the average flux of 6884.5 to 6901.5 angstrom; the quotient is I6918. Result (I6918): 1.1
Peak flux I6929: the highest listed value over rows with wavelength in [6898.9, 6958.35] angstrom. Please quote 8.012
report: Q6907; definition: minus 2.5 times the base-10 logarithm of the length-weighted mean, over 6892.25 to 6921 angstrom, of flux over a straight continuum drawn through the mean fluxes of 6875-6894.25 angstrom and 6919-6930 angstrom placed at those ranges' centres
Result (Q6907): 0.04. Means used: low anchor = 5.99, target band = 6.01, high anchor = 6.48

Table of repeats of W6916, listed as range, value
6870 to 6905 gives 6.05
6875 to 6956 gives 6.16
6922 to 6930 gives 6.37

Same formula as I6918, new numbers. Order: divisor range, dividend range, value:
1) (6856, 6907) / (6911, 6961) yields 1.03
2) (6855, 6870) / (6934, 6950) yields 1.05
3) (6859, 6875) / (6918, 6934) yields 1.02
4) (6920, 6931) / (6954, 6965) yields 0.99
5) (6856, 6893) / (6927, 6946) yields 1.04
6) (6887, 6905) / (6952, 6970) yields 1.05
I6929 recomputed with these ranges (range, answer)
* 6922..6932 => 7.284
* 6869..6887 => 7.682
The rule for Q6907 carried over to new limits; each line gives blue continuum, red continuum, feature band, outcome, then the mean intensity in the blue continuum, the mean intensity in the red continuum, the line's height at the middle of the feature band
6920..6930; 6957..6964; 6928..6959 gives 0.00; 6.41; 6.23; 6.32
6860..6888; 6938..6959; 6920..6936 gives -0.06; 6.11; 6.17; 6.15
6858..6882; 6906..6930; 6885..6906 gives 0.03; 6.15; 6.22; 6.19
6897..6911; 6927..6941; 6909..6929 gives 0.02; 5.98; 6.68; 6.33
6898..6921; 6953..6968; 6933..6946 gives -0.05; 6.1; 6.25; 6.18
